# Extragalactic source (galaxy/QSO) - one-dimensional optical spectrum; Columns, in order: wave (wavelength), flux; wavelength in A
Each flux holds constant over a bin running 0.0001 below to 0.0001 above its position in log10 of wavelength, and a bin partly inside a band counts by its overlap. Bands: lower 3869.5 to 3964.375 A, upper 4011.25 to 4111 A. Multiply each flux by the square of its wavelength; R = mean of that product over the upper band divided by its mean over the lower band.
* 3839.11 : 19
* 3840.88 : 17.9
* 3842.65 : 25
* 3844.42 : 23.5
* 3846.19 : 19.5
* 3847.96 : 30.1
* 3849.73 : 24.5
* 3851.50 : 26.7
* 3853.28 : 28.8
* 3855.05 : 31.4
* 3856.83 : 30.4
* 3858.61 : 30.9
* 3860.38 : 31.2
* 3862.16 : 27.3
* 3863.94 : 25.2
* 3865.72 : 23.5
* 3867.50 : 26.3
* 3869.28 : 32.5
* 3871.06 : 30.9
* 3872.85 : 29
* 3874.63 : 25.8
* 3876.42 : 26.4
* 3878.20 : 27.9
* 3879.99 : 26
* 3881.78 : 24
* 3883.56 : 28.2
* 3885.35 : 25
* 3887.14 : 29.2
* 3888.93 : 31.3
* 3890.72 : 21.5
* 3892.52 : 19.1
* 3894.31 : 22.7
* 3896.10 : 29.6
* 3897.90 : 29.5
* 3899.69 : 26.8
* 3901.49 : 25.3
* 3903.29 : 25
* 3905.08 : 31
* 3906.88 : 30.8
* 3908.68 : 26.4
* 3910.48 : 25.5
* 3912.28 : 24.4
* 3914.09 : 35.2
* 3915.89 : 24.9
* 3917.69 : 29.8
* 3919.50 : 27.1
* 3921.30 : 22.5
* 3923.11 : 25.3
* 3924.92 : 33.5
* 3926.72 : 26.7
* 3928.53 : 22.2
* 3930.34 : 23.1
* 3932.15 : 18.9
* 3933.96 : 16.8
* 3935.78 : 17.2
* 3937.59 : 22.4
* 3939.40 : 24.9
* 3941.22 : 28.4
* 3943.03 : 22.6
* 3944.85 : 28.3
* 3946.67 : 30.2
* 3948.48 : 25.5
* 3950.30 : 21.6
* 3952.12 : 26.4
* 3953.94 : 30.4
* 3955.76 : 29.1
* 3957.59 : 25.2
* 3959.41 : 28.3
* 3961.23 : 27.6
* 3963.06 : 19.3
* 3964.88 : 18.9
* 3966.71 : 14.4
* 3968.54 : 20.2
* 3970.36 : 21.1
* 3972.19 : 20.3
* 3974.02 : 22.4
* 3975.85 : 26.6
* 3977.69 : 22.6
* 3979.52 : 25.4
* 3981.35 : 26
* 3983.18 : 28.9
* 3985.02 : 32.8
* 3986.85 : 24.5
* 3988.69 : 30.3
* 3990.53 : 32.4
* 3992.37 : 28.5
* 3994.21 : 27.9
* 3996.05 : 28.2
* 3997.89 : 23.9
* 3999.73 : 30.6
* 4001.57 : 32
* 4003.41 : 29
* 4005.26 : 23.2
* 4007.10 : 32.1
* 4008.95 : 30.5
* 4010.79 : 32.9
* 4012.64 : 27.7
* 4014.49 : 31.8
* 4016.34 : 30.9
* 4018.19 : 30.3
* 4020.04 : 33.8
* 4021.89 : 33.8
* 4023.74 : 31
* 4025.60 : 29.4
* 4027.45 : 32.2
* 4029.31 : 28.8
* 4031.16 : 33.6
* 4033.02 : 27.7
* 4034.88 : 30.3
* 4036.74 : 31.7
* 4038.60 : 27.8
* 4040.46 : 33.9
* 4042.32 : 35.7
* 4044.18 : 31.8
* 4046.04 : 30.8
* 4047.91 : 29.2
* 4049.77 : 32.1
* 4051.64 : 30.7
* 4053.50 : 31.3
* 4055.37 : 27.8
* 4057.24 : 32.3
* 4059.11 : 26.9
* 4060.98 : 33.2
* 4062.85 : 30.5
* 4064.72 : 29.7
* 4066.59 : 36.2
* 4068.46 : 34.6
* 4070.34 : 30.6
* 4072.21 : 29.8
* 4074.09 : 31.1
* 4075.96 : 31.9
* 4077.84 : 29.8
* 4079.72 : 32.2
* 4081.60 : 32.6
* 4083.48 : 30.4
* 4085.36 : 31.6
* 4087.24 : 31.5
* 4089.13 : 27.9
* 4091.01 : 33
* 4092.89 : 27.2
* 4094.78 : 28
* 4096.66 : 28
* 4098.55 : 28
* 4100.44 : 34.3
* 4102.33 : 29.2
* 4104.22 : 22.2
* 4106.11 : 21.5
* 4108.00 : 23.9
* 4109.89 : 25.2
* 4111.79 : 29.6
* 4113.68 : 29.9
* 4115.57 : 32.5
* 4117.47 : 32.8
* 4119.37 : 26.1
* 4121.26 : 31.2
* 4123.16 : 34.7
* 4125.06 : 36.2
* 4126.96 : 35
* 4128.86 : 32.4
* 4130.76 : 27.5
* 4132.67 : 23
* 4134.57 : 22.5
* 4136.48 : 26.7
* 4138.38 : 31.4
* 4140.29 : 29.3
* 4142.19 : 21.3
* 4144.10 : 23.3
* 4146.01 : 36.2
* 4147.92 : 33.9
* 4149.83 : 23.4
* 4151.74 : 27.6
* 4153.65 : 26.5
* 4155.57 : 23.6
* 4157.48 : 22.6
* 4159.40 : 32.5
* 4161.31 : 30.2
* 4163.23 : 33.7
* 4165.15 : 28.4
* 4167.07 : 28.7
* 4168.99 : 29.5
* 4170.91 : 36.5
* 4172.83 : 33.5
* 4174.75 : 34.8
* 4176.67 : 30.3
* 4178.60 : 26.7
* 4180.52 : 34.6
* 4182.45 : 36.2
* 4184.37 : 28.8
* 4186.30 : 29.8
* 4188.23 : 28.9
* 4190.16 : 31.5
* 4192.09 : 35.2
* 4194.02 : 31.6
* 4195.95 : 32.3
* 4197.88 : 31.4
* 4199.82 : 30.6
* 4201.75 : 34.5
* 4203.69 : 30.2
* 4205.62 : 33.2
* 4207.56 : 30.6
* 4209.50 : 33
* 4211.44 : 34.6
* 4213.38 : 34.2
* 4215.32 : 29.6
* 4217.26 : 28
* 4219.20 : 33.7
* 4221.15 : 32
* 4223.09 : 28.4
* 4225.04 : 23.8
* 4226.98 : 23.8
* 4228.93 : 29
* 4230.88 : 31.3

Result 1.25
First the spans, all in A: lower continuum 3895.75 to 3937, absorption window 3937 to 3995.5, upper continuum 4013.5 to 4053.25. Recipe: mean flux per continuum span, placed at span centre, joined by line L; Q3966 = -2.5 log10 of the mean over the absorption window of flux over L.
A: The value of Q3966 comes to 0.111 mag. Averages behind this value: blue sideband 25.9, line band 25.5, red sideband 31.3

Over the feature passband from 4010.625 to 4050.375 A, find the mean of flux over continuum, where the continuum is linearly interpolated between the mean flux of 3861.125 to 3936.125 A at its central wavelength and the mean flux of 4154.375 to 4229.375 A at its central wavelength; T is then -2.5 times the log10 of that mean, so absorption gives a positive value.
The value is -0.11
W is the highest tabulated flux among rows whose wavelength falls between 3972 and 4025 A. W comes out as 33.8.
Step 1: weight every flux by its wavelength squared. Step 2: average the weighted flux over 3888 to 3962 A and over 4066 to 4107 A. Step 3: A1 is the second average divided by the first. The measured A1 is 1.25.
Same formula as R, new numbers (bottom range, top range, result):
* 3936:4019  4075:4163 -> 1.17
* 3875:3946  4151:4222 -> 1.38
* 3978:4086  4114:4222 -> 1.07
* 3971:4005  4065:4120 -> 1.15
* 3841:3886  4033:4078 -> 1.27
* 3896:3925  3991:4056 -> 1.17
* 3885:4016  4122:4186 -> 1.26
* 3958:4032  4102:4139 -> 1.10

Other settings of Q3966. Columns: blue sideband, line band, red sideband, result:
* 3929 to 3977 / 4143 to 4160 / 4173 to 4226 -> 0.09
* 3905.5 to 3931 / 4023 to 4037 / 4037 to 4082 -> 0.00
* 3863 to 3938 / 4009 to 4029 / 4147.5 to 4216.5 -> -0.12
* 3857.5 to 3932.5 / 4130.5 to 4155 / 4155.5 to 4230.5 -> 0.12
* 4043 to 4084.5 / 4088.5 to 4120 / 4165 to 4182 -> 0.12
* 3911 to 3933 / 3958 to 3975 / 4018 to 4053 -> 0.29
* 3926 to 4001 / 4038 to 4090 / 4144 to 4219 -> -0.13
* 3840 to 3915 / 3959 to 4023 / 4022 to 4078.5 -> 0.10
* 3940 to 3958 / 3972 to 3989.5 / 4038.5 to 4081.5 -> 0.08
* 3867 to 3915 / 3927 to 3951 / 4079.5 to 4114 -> 0.18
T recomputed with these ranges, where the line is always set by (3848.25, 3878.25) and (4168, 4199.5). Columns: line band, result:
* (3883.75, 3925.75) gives 0.07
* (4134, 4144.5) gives 0.21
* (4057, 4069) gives -0.04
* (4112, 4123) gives 0.01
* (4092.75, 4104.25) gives 0.08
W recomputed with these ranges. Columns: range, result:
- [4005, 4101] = 36.2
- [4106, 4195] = 36.5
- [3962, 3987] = 32.8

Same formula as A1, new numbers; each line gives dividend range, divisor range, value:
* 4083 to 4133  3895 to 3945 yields 1.25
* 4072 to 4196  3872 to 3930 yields 1.25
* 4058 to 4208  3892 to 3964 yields 1.29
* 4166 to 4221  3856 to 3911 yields 1.36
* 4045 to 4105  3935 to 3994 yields 1.28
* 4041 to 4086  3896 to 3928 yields 1.23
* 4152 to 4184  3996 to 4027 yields 1.09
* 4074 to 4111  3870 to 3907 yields 1.19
